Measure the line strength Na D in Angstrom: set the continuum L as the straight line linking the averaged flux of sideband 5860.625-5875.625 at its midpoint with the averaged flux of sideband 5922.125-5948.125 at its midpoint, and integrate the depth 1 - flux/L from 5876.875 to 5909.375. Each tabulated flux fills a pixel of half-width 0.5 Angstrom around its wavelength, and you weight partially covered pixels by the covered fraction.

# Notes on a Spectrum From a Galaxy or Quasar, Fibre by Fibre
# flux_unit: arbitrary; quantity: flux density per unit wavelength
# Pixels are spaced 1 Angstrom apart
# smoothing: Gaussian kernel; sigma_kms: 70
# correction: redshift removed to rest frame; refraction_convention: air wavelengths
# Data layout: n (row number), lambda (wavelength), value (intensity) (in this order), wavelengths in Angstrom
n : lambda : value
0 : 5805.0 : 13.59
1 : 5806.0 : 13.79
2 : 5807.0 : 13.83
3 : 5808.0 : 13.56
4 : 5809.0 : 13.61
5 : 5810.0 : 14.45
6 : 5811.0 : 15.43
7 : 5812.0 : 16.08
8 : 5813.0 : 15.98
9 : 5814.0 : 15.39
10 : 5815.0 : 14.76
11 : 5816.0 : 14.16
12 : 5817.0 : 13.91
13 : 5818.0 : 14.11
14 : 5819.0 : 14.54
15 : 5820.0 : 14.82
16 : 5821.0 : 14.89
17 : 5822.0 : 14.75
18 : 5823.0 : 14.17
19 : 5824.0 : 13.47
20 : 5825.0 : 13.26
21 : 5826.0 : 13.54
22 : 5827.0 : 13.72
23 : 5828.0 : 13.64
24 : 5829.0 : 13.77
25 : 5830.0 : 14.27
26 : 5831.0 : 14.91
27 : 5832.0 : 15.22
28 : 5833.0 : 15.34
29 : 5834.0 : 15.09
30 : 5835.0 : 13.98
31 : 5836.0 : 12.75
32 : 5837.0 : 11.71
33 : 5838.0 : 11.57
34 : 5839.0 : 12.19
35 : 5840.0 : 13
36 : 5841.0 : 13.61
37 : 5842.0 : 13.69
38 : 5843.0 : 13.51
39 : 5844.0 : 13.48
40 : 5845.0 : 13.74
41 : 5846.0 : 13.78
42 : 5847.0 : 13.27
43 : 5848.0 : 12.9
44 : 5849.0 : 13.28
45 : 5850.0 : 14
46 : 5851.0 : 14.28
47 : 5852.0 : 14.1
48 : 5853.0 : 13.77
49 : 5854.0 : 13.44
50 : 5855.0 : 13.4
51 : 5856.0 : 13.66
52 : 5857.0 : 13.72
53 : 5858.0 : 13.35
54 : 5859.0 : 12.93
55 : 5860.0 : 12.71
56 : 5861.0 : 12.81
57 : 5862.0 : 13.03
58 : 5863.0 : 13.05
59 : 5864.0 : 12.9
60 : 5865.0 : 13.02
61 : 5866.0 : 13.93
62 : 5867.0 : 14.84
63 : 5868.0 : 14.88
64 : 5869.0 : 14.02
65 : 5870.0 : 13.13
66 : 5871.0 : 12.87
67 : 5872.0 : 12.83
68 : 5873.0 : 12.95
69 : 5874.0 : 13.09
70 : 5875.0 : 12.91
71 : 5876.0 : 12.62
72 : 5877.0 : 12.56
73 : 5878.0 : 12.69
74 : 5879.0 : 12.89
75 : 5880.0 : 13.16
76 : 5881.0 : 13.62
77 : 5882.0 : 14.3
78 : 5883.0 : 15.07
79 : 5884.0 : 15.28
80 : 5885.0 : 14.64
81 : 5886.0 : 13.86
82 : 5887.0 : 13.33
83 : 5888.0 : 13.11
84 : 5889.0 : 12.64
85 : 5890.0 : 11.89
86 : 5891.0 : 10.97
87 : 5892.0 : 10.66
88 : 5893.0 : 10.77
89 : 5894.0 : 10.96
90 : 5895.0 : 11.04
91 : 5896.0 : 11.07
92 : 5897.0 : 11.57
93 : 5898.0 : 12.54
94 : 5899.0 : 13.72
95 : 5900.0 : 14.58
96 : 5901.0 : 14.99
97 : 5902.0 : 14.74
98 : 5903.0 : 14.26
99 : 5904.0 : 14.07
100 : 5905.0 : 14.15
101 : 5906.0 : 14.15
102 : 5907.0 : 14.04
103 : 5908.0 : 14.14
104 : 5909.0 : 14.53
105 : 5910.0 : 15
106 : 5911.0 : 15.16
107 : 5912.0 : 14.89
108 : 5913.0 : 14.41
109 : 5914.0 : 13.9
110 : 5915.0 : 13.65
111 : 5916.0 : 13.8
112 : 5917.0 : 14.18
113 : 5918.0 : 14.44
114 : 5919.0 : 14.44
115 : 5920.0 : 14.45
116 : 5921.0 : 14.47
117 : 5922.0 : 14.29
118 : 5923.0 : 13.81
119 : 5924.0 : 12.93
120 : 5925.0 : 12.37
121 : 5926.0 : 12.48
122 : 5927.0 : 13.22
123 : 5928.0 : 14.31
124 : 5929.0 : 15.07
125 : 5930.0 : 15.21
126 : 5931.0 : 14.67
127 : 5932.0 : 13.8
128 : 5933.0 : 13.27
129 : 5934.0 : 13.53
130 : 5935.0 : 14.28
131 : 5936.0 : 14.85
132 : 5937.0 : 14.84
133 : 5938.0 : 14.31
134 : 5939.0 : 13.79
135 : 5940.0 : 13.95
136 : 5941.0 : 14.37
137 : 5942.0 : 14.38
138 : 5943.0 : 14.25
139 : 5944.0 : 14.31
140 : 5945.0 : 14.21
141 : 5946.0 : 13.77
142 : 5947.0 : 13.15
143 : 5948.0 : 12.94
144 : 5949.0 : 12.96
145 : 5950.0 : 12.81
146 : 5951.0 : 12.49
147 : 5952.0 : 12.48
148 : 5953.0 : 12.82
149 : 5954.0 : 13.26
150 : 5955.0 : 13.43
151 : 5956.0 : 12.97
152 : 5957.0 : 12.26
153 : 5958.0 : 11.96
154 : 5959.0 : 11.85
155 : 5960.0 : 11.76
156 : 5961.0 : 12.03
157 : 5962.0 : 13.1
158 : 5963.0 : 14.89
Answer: 0.9 Angstrom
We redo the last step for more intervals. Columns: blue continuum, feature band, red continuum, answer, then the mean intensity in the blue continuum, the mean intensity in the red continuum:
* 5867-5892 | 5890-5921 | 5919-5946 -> 0.4 Angstrom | 13.3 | 14.1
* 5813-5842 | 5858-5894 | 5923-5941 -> 2.2 Angstrom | 14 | 13.9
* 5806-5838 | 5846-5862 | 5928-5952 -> 0.8 Angstrom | 14.2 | 13.9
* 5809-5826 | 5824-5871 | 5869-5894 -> 0.9 Angstrom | 14.6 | 13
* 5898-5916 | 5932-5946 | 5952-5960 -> -1.0 Angstrom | 14.3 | 12.6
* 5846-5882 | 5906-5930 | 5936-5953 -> -0.9 Angstrom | 13.4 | 13.7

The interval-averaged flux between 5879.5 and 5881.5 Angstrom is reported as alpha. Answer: 13.4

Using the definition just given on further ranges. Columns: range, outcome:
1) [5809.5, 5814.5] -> 15.5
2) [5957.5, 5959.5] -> 11.9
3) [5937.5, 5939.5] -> 14.1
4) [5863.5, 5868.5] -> 13.9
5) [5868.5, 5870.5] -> 13.6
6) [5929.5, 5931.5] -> 14.9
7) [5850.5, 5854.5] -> 13.9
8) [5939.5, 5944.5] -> 14.3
